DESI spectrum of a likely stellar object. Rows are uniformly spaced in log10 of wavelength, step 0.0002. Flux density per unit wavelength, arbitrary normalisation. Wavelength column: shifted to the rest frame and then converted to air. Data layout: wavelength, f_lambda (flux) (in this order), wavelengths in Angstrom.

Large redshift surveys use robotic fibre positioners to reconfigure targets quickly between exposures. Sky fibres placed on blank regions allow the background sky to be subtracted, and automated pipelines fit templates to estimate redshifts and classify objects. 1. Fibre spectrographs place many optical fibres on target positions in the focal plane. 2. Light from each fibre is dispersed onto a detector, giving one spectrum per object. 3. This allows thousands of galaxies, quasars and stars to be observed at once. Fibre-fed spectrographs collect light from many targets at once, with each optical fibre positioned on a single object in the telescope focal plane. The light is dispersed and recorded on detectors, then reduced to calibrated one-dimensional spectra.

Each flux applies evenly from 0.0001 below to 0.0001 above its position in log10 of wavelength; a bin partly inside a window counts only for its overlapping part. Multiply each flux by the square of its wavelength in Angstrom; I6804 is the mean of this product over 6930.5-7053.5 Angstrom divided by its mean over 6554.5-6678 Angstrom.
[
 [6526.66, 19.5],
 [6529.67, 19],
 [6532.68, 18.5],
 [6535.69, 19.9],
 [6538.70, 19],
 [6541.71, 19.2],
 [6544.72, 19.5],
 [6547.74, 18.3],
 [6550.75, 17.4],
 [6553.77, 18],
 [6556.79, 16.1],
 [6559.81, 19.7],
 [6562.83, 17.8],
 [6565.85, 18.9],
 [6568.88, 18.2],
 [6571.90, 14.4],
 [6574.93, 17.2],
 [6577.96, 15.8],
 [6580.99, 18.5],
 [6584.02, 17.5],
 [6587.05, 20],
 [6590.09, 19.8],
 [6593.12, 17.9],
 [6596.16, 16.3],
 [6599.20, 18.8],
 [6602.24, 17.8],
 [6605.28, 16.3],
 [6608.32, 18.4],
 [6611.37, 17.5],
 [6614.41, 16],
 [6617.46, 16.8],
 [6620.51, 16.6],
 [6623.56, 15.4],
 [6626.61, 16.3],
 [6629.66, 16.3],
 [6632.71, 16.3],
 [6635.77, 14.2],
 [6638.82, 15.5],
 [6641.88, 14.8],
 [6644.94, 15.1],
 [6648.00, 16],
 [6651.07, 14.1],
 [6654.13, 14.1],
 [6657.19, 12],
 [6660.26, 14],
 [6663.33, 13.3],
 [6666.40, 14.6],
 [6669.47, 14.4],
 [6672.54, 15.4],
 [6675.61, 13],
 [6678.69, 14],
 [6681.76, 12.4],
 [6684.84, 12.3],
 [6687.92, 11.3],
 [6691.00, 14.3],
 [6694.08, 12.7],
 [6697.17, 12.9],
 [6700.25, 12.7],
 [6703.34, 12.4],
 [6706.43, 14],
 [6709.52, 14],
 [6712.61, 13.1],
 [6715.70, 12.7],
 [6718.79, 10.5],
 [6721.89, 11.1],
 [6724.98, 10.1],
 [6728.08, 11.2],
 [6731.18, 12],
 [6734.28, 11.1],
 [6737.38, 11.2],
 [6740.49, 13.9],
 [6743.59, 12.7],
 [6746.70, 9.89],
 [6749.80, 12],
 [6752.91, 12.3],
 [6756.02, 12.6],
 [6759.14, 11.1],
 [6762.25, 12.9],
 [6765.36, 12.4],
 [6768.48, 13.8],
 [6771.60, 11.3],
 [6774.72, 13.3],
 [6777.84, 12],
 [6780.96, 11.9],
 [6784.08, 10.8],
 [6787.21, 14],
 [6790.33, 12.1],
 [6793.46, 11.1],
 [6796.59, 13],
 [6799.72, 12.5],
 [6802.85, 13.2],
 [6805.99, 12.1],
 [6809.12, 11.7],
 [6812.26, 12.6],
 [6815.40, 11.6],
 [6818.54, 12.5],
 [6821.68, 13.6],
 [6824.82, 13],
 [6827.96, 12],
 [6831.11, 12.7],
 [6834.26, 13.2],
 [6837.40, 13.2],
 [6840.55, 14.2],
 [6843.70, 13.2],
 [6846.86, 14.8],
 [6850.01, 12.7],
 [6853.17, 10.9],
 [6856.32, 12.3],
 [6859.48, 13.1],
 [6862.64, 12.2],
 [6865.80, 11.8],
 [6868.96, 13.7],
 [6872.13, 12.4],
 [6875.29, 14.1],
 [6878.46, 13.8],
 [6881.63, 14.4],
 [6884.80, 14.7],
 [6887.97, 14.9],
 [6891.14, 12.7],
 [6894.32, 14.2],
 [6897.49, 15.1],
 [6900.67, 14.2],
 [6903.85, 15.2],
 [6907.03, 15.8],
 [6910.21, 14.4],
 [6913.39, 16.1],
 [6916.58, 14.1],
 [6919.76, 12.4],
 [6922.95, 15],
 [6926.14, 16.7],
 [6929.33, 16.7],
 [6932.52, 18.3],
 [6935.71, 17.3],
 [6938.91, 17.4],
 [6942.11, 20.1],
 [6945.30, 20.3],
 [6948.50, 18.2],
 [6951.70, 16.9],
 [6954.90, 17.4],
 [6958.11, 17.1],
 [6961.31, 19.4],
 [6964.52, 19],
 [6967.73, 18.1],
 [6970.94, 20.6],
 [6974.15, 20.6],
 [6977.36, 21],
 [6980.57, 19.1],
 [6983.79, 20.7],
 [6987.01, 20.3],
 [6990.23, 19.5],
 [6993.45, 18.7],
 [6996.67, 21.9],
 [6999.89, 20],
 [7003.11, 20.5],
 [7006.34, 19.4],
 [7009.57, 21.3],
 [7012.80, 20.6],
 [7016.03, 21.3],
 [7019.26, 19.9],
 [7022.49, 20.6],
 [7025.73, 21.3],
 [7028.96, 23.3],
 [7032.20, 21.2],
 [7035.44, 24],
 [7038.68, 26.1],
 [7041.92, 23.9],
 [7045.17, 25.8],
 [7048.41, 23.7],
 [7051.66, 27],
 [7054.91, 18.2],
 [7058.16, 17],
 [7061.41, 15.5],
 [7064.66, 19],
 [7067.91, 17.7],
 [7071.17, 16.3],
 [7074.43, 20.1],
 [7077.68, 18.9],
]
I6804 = 1.4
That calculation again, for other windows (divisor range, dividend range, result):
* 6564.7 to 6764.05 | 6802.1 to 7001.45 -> 1.16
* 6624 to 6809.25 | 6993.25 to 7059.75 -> 1.84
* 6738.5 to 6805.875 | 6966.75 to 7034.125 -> 1.78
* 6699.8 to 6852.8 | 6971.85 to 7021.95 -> 1.75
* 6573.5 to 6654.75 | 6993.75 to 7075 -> 1.43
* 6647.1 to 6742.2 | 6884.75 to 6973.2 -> 1.38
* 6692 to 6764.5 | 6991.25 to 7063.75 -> 1.92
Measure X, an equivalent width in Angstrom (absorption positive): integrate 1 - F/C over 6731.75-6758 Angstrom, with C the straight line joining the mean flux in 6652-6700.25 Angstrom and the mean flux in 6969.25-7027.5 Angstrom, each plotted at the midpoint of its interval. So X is 5.16 Angstrom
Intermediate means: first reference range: 13.4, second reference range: 20.4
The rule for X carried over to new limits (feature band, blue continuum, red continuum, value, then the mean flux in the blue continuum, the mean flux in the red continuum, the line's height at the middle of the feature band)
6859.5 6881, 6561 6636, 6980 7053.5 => 7.6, 17.2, 21.8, 20.2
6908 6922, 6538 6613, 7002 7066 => 4.2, 17.9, 21.5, 20.6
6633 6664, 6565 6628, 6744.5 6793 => 2.7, 17.3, 12.1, 15.8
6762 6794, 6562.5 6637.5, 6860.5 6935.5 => 6.6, 17.1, 14.5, 15.6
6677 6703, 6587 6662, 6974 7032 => 6.3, 16.2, 20.6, 16.9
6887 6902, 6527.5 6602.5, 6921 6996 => 3.5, 18.2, 18.6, 18.6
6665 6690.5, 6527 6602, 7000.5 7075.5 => 7.3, 18.2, 21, 18.8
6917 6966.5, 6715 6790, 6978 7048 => 3.8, 11.9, 21.4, 18.8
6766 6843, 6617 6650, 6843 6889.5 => 7.4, 15.7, 13.3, 13.9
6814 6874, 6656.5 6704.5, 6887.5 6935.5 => 7.3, 13.3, 15.1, 14.6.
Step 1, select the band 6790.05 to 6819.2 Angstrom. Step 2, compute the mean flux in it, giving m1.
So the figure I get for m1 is 12.2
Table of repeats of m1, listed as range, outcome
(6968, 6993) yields 20.1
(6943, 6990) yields 19.2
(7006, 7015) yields 20.6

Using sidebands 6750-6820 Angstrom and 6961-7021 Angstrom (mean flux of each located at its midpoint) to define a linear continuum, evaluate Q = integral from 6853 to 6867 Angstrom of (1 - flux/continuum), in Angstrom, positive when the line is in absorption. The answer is 2.7 Angstrom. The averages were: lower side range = 12.3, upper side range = 20.1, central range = 12.2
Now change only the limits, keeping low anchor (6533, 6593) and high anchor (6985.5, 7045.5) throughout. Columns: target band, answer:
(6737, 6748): 4.2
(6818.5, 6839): 7.3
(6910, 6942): 7.3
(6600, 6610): 0.5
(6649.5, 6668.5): 5.2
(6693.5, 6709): 5.0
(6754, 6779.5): 9.4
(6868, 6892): 7.7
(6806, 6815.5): 3.8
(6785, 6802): 6.3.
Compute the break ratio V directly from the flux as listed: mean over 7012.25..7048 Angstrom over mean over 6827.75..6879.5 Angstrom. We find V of 1.7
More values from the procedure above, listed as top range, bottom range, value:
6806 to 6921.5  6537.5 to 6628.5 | 0.76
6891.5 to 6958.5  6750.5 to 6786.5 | 1.33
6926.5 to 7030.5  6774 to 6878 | 1.54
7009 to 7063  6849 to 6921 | 1.59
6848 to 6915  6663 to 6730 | 1.07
